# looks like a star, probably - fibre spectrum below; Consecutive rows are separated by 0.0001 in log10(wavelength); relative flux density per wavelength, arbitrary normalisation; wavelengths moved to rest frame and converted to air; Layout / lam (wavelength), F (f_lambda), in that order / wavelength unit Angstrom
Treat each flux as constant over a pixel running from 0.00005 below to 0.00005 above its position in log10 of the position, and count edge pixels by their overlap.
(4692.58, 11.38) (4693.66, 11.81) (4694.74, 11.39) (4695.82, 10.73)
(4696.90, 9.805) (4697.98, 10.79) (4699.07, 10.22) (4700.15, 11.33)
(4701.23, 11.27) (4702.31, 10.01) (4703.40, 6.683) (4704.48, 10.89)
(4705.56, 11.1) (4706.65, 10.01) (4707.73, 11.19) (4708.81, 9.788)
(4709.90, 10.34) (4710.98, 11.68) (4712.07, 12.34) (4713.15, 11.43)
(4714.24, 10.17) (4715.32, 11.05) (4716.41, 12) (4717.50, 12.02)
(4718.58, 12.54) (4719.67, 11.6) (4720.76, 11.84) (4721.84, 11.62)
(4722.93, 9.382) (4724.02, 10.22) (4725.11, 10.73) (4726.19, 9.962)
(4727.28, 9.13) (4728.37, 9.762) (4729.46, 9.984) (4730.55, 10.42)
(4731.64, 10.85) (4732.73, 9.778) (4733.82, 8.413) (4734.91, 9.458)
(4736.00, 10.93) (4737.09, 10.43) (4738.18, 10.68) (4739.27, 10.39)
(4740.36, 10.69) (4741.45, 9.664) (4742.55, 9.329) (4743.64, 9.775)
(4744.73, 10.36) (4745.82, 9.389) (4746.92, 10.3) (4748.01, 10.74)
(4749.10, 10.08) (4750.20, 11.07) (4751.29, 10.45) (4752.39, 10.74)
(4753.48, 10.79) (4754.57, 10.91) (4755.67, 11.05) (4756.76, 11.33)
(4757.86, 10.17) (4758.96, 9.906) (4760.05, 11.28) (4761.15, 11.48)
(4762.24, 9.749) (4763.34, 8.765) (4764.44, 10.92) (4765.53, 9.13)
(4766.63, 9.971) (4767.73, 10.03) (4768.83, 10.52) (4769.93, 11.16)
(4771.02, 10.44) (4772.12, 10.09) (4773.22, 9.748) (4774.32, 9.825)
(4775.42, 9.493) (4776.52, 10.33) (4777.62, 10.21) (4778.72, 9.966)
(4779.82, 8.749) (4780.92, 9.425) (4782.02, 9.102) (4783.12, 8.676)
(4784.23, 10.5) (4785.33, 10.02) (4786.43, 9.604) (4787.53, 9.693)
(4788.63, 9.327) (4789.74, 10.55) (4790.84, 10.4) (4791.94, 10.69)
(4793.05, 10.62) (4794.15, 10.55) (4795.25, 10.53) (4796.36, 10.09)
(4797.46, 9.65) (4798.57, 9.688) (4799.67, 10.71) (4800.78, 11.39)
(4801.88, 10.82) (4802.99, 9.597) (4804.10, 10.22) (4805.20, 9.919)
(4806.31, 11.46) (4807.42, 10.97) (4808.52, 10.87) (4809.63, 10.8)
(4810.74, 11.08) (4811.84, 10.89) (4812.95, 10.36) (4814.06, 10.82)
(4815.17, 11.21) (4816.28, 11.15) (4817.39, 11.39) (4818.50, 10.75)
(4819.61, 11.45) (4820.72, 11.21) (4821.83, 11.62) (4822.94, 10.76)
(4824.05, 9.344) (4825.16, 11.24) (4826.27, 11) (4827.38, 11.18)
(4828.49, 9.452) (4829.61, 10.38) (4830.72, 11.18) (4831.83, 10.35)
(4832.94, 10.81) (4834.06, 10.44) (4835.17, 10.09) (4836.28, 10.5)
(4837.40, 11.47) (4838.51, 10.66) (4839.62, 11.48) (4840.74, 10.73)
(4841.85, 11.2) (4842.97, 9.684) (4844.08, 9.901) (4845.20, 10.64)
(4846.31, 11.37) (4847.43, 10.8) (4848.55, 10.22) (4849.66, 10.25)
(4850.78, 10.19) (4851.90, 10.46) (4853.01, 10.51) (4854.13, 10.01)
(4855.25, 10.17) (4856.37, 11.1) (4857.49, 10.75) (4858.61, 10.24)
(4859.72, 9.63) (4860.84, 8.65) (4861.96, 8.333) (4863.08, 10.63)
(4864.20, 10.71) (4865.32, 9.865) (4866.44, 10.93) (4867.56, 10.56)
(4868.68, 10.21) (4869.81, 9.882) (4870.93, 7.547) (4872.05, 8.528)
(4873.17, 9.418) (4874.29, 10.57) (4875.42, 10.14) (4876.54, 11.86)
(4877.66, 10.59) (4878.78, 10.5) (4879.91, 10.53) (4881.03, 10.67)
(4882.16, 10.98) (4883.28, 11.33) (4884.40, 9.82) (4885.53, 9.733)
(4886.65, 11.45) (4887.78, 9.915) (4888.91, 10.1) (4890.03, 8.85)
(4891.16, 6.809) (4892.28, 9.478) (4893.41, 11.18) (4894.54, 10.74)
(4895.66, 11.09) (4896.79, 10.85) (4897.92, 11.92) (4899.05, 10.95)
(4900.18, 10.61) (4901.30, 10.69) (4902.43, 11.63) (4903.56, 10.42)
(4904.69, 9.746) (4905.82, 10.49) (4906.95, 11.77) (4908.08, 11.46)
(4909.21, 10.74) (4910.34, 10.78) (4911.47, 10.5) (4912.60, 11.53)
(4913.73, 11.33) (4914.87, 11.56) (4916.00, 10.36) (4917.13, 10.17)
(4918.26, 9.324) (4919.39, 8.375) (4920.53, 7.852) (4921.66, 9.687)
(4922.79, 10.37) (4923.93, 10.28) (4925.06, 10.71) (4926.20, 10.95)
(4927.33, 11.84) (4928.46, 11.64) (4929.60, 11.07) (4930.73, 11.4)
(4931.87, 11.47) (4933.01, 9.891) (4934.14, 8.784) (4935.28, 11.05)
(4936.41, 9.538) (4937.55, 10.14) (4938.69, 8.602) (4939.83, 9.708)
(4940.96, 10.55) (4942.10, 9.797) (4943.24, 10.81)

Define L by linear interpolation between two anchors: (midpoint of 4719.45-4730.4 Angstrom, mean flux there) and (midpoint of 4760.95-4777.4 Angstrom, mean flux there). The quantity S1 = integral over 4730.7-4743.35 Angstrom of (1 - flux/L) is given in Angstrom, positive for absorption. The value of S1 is 0.3 Angstrom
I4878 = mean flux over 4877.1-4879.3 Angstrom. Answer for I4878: 10.6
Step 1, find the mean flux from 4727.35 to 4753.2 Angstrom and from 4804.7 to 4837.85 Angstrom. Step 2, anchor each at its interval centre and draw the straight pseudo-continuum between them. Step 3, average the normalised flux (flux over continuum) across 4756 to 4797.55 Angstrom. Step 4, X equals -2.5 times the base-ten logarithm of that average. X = 0.038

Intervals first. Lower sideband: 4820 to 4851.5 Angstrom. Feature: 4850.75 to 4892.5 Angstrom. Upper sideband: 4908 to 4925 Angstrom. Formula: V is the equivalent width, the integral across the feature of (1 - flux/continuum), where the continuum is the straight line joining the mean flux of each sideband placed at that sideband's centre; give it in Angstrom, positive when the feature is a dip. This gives 1.7 Angstrom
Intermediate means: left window 10.7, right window 10.3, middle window 10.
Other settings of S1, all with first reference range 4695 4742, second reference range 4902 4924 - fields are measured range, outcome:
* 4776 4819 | 0.7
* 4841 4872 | 0.9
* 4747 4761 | -0.3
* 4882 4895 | 0.5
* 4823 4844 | -0.3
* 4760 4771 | 0.3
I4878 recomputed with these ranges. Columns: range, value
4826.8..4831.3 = 10.5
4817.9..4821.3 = 11.1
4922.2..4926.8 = 10.6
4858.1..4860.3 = 9.95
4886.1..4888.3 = 10.7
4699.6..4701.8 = 11.3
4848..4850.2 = 10.3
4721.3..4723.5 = 10.5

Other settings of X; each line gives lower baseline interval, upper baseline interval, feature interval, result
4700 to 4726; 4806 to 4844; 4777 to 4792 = 0.11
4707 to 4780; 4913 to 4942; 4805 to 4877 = -0.02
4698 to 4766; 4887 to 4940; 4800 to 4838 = -0.03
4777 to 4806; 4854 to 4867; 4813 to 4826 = -0.09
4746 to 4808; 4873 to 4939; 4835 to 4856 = -0.02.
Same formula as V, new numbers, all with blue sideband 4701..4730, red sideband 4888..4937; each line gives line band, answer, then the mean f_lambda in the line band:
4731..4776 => 1.66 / 10.3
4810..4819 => -0.32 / 11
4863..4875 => 0.73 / 9.86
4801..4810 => -0.02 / 10.6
